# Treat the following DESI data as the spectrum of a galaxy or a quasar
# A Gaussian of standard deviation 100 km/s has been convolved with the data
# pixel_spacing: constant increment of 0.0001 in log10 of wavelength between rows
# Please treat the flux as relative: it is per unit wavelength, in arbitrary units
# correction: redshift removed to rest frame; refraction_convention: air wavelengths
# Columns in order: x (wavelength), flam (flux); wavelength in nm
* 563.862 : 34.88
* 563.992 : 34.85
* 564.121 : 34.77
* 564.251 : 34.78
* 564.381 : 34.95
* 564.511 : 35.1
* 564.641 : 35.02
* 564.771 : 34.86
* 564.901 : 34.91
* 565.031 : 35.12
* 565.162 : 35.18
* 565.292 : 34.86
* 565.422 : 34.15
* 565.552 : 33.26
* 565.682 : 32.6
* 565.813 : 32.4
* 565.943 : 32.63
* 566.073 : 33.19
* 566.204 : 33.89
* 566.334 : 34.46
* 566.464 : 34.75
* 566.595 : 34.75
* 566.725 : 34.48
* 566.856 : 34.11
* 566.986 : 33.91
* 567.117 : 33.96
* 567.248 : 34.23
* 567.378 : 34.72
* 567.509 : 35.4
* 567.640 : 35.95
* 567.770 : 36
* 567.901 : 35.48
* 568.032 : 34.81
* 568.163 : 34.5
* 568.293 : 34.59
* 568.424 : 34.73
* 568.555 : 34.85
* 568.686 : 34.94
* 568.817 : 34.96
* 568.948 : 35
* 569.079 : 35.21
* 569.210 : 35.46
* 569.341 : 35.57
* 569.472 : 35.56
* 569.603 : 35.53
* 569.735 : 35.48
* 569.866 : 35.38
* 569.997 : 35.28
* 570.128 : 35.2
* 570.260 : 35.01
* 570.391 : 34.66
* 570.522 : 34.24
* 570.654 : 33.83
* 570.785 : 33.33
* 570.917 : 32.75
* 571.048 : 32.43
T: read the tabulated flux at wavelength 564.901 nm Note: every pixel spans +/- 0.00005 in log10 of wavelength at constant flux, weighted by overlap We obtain 34.91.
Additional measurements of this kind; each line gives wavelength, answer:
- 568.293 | 34.59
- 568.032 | 34.81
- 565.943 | 32.63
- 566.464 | 34.75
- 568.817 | 34.96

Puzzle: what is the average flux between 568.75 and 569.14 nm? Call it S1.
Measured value 35.1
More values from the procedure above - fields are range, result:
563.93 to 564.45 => 34.9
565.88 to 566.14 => 32.9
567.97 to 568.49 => 34.7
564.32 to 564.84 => 35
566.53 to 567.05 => 34.3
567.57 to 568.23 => 35.4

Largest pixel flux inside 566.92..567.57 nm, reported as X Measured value 35.4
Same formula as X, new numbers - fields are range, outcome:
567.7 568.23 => 36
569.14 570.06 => 35.57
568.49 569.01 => 35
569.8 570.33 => 35.38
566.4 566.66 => 34.75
